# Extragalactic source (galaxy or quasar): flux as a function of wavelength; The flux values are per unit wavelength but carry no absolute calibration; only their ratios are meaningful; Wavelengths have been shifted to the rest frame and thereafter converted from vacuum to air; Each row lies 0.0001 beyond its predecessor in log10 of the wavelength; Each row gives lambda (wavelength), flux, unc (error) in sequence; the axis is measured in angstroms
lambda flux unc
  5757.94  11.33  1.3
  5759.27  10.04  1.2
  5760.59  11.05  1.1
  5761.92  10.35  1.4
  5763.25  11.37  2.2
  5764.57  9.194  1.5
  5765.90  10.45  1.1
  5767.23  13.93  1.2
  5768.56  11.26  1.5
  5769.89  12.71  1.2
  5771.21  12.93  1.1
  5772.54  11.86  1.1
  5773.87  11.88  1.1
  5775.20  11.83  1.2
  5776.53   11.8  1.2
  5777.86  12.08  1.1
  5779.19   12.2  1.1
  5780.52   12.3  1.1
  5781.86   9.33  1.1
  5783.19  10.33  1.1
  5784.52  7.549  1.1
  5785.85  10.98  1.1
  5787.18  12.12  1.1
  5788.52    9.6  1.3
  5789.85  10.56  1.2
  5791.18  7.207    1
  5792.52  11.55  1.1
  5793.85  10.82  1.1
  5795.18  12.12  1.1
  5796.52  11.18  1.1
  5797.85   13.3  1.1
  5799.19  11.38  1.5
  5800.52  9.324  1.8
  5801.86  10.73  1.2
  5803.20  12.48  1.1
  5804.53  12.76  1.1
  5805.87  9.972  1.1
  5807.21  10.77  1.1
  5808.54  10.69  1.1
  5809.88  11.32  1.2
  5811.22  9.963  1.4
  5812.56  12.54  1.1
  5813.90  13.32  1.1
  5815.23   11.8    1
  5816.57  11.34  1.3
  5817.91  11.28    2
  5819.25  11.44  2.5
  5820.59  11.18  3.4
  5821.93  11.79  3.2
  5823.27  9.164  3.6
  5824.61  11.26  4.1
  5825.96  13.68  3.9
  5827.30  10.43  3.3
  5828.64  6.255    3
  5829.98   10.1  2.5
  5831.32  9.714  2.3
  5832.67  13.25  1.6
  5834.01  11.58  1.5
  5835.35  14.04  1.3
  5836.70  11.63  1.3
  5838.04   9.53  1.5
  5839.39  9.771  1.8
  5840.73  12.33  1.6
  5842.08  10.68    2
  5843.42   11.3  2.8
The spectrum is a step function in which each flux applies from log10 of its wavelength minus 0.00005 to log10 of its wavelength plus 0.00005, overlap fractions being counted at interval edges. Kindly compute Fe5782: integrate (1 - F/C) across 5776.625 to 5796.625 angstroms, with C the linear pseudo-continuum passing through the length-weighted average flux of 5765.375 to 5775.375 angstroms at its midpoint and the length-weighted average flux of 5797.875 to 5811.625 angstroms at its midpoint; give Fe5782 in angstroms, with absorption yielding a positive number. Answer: 1.6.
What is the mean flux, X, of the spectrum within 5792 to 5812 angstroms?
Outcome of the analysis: 11.2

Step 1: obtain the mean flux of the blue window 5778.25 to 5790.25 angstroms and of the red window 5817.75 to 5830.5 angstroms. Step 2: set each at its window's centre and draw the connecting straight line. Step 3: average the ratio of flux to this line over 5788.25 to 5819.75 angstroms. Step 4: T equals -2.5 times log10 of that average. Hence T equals -0.06 mag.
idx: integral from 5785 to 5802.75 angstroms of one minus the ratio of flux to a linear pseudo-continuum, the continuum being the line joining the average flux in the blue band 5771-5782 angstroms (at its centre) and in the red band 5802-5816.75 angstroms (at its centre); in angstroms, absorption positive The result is 1.3 angstroms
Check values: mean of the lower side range 11.9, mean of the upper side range 11.5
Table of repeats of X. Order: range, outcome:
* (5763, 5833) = 11.1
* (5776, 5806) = 11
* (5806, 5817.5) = 11.4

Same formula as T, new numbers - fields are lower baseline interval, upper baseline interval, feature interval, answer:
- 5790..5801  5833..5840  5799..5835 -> 0.00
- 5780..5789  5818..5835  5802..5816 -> -0.09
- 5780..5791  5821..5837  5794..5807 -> -0.09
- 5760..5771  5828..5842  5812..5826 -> -0.06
